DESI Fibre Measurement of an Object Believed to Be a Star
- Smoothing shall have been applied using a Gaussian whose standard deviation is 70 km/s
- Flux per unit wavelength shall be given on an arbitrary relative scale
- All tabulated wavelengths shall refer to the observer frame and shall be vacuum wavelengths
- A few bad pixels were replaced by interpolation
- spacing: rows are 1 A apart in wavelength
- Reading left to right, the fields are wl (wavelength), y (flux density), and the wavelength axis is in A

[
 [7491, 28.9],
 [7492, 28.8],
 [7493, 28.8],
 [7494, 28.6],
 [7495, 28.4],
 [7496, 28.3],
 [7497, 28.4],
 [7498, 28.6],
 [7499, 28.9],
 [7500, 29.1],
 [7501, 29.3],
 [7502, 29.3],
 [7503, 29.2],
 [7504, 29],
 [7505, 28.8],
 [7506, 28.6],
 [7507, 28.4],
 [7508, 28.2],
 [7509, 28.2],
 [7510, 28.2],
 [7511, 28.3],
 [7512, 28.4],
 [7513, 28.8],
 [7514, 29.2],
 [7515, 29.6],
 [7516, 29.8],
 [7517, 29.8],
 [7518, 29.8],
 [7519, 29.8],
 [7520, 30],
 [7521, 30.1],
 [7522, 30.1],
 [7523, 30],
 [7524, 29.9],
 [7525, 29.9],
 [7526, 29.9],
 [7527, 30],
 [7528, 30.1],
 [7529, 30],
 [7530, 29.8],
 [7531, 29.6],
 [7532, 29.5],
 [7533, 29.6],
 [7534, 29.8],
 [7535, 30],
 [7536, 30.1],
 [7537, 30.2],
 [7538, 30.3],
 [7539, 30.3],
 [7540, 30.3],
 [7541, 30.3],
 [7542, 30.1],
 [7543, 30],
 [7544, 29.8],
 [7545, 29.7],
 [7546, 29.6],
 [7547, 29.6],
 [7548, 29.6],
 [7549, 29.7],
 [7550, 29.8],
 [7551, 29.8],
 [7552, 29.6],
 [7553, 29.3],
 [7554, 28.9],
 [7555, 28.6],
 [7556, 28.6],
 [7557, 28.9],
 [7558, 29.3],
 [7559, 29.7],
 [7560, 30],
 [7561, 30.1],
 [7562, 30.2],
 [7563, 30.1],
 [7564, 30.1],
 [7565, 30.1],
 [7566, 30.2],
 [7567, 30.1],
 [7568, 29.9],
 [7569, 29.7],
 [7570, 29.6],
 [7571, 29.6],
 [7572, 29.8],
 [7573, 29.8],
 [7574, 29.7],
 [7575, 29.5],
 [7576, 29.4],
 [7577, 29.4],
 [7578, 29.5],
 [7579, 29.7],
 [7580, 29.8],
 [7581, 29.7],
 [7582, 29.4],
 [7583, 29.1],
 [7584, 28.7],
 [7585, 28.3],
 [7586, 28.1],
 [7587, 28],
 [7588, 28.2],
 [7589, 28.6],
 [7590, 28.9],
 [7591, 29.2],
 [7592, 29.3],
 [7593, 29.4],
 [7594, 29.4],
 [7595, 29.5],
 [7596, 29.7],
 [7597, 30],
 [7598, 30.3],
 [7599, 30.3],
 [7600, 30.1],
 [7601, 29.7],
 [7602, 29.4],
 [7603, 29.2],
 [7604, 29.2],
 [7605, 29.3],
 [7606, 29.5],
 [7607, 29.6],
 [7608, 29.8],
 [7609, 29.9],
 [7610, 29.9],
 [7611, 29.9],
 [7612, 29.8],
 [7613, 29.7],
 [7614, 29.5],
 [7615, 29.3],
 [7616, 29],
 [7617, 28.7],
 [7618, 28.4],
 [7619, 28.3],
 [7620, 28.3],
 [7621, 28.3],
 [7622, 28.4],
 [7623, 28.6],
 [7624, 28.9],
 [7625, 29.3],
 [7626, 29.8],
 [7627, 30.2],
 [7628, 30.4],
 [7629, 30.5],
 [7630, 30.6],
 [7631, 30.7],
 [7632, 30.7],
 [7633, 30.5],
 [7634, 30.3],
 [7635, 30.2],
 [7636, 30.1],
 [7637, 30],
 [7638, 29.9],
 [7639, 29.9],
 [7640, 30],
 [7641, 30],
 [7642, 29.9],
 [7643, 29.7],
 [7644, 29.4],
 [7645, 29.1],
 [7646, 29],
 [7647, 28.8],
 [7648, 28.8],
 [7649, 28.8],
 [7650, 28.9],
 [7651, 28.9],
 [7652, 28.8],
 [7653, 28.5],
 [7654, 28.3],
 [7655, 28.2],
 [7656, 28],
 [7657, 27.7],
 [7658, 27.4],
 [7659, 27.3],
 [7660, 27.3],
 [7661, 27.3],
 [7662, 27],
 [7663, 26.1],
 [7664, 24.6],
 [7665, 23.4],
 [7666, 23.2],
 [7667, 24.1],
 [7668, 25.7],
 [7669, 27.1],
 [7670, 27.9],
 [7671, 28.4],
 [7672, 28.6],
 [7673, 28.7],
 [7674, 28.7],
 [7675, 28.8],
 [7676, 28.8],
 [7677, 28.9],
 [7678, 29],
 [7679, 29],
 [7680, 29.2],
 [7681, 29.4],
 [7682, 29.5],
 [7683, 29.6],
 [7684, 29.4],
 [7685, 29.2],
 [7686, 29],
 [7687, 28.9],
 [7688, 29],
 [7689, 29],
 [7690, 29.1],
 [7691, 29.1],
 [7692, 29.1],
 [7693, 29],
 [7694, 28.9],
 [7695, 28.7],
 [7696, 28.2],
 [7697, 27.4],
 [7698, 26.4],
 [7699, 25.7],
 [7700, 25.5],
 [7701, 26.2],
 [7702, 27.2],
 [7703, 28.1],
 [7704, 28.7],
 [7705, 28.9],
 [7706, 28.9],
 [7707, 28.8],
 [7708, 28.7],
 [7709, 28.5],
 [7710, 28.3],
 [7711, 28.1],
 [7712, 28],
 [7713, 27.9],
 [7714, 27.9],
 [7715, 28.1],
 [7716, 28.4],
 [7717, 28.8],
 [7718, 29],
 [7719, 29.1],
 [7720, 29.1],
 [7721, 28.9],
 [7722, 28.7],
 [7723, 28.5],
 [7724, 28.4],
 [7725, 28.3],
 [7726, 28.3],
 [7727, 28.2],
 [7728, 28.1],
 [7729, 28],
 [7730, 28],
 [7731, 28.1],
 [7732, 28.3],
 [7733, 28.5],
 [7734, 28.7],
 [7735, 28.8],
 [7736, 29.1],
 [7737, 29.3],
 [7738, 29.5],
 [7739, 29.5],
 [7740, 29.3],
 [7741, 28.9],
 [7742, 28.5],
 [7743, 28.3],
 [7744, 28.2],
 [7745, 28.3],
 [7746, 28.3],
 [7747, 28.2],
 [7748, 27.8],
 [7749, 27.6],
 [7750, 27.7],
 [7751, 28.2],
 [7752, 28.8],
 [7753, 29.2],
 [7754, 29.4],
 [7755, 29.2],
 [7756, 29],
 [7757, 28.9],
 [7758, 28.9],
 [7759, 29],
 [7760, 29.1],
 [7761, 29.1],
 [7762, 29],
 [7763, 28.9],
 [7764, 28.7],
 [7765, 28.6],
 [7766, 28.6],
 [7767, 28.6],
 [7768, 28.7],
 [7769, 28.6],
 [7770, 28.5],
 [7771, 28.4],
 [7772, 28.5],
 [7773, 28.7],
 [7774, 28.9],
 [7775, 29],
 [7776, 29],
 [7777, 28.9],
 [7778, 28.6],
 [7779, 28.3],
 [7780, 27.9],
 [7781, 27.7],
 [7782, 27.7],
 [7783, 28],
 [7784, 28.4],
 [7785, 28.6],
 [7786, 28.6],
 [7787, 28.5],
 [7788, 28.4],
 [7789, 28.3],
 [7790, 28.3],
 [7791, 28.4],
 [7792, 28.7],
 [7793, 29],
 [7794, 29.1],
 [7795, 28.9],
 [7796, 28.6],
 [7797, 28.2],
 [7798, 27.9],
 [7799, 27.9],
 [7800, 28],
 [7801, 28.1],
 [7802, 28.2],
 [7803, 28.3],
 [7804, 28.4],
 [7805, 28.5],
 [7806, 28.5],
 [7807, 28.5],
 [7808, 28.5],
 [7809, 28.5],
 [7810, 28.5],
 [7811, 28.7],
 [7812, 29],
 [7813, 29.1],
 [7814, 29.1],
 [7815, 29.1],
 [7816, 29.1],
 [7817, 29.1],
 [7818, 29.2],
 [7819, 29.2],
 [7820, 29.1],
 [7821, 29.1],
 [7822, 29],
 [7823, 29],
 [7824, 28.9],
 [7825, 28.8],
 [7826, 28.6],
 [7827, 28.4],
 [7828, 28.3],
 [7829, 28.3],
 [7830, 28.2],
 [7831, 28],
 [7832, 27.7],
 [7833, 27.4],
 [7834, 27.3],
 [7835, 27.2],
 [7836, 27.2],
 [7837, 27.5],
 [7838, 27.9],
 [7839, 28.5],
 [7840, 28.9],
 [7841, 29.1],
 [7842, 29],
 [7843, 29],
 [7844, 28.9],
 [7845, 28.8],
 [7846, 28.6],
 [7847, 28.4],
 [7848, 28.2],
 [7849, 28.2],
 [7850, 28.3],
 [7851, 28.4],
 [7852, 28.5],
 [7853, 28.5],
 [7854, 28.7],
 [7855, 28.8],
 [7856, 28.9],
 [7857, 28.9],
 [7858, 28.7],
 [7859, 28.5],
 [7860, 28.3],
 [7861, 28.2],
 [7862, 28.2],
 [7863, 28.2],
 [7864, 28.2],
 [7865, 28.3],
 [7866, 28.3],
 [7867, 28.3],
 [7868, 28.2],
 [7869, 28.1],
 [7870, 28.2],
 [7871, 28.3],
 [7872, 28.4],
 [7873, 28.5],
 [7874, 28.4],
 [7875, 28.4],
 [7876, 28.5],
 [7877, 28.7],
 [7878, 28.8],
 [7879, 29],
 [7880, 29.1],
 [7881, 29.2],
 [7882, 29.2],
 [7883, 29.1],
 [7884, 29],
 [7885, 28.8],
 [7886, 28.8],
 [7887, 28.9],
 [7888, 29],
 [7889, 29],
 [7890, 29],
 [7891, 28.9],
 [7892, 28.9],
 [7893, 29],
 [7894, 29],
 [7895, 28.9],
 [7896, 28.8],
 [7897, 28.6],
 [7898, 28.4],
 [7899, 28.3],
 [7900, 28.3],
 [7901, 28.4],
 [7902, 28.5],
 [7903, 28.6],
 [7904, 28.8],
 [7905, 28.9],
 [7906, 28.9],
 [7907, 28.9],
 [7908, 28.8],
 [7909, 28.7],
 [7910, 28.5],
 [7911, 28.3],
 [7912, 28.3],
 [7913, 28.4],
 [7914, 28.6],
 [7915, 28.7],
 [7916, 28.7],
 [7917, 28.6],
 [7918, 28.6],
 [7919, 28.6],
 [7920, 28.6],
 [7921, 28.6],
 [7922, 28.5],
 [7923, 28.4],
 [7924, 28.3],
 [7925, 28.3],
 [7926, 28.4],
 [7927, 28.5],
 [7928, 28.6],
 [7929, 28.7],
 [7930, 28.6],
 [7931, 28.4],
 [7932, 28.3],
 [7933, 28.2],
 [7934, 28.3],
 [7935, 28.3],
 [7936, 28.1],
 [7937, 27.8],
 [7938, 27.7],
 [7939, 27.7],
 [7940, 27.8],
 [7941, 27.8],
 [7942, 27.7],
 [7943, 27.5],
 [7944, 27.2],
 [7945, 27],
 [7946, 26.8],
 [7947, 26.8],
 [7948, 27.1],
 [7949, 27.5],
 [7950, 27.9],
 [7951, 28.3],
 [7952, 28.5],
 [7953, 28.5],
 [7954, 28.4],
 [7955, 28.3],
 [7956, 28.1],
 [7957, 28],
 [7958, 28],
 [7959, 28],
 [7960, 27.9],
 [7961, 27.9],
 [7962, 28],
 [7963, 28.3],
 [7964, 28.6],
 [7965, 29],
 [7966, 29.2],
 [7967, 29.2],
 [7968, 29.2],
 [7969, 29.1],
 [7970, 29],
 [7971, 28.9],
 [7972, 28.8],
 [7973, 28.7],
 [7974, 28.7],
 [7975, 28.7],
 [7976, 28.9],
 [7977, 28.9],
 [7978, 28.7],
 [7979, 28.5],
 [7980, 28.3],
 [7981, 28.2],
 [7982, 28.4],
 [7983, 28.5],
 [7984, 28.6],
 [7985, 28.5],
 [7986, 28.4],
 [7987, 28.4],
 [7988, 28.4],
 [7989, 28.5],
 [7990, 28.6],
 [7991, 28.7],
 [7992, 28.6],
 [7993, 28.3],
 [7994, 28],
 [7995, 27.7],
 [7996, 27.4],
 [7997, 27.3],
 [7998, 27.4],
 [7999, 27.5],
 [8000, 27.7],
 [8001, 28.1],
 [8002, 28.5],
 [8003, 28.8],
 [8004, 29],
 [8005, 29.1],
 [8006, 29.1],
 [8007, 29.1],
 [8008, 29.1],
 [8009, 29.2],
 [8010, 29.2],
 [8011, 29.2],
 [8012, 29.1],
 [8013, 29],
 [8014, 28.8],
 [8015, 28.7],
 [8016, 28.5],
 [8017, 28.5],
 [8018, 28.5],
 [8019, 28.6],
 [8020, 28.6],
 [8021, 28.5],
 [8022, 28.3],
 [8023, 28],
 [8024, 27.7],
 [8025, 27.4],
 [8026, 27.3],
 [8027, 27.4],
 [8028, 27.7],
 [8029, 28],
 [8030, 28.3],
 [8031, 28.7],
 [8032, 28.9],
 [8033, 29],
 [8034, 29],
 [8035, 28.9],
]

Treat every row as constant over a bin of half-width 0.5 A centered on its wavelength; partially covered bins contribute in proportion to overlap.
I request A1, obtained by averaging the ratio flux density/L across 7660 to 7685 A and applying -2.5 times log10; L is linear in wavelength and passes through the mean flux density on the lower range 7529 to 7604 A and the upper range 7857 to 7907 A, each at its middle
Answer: 0.06 mag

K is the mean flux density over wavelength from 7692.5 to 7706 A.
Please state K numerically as 27.7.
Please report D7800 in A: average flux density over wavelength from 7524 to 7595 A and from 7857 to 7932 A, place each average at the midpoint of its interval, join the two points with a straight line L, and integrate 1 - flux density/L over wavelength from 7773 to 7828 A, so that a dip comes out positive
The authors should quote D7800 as 0.5 A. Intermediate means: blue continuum 29.6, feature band 28.6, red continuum 28.6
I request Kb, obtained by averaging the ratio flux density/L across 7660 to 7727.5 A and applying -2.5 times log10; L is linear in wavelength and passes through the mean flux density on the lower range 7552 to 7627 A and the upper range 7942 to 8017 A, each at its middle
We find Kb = 0.04 mag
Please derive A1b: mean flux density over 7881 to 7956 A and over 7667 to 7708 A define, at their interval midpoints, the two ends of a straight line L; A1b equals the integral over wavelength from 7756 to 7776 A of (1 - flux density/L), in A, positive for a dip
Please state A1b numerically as -0.3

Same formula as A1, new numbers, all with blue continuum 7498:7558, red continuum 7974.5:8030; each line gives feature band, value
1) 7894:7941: 0.01 mag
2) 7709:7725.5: 0.02 mag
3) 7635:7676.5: 0.04 mag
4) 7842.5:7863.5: 0.01 mag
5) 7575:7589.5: 0.01 mag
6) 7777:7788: 0.02 mag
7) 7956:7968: 0.00 mag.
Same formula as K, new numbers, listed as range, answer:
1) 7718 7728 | 28.6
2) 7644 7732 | 28.1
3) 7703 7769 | 28.6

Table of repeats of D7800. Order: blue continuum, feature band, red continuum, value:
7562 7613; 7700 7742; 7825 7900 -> 0.8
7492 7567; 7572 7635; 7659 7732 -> -1.3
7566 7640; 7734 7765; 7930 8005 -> 0.3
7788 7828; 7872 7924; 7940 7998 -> -0.5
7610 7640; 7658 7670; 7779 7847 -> 1.4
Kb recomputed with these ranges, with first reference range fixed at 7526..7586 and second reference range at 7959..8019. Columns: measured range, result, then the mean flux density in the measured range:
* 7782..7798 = 0.02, 28.5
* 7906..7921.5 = 0.01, 28.6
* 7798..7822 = 0.01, 28.7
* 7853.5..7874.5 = 0.02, 28.4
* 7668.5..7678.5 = 0.03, 28.5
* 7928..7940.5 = 0.02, 28.2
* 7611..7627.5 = 0.02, 29.1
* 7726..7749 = 0.03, 28.5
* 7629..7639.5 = -0.03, 30.3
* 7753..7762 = 0.00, 29.1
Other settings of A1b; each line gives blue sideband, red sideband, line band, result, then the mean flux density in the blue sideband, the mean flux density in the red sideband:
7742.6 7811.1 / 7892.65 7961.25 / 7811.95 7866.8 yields -0.19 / 28.5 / 28.3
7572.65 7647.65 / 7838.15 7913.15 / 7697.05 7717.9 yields 0.93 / 29.5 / 28.6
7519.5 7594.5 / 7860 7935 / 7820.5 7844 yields 0.37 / 29.6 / 28.6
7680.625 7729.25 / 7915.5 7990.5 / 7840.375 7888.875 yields -0.45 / 28.4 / 28.3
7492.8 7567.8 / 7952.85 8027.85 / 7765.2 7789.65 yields 0.38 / 29.5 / 28.5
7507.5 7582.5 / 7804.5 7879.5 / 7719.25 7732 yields 0.25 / 29.7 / 28.5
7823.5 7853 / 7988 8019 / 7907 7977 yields 0.31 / 28.3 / 28.5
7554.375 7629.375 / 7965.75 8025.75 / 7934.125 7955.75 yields 0.67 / 29.4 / 28.5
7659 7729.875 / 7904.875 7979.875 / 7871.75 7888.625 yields -0.33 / 28.1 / 28.3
